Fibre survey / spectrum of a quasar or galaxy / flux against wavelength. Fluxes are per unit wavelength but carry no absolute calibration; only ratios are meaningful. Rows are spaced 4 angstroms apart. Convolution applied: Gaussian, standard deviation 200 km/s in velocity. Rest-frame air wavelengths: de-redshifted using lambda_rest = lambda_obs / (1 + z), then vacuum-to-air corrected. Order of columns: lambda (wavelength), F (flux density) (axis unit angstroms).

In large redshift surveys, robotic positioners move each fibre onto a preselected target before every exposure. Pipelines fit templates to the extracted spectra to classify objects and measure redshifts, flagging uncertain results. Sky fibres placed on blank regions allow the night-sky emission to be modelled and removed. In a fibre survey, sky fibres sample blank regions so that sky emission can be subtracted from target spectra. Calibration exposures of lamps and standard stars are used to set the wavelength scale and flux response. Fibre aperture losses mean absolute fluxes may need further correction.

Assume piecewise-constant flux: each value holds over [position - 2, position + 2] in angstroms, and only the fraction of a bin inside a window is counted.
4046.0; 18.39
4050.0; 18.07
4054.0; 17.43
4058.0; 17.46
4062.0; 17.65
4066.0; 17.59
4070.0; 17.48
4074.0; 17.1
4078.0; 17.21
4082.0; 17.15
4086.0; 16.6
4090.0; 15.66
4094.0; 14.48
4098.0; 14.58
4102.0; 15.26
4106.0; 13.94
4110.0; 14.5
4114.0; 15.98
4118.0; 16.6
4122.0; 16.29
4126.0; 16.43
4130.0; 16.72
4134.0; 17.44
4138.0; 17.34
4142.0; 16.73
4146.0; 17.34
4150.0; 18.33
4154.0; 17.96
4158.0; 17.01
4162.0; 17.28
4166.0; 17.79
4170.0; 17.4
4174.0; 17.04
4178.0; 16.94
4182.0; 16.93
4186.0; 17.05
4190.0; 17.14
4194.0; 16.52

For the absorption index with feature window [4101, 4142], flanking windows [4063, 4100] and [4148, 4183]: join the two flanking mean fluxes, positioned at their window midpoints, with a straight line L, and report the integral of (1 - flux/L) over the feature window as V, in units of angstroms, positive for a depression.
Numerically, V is 2.0 angstroms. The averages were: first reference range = 16.5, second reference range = 17.4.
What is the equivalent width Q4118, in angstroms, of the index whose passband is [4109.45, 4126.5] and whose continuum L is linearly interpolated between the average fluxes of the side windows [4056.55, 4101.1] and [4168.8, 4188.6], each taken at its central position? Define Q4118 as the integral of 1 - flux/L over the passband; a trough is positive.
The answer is 0.74 angstroms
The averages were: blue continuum 16.6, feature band 16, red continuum 17.1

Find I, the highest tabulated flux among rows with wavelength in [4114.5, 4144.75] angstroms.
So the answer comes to 17.44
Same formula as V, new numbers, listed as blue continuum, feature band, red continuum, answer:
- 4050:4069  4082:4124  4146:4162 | 5.1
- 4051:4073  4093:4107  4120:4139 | 2.1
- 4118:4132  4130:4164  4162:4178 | -1.0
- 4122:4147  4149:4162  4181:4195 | -0.5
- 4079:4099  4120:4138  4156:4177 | -0.2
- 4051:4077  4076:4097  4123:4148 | 1.4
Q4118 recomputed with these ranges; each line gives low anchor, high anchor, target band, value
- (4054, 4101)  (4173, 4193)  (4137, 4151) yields -0.4 angstroms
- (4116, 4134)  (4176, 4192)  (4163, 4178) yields -0.4 angstroms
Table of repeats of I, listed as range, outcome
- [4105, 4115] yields 15.98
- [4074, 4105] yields 17.21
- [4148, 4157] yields 18.33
